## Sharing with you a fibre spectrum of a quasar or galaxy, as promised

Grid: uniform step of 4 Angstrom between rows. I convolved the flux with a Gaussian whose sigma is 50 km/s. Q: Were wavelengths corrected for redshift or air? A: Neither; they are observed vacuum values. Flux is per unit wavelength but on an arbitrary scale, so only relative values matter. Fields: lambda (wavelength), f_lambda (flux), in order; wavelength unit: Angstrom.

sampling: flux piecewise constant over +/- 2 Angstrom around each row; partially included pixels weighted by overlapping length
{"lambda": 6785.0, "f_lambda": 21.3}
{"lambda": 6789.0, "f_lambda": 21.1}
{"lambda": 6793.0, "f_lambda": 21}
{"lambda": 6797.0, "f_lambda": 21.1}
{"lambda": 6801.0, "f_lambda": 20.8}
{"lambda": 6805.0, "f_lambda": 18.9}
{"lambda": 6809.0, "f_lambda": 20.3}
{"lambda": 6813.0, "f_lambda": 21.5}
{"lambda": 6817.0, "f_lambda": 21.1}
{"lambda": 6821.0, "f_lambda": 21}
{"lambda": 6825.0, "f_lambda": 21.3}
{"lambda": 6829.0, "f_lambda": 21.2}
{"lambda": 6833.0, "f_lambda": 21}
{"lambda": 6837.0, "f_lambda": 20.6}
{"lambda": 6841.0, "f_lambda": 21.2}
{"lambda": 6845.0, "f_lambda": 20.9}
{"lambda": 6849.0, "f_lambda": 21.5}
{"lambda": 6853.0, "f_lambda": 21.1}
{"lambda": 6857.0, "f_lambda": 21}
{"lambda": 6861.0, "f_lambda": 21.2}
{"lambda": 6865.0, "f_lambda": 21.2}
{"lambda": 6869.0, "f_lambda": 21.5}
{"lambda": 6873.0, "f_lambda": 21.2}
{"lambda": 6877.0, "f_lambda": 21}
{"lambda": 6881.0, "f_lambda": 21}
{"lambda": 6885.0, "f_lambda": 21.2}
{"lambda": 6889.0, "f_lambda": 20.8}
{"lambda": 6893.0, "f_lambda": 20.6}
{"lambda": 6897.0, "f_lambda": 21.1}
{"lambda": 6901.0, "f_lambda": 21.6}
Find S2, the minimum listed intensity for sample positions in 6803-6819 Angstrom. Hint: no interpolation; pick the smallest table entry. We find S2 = 18.9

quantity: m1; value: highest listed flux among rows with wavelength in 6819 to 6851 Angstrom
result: 21.5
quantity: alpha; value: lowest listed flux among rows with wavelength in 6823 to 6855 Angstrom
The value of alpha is 20.6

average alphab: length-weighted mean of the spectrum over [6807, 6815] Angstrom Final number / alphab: 20.9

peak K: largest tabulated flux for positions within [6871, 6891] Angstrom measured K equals 21.2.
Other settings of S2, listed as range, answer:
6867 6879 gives 21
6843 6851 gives 20.9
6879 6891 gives 20.8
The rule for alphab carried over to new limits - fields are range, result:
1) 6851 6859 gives 21.1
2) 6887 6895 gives 20.7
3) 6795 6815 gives 20.5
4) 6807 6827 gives 21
